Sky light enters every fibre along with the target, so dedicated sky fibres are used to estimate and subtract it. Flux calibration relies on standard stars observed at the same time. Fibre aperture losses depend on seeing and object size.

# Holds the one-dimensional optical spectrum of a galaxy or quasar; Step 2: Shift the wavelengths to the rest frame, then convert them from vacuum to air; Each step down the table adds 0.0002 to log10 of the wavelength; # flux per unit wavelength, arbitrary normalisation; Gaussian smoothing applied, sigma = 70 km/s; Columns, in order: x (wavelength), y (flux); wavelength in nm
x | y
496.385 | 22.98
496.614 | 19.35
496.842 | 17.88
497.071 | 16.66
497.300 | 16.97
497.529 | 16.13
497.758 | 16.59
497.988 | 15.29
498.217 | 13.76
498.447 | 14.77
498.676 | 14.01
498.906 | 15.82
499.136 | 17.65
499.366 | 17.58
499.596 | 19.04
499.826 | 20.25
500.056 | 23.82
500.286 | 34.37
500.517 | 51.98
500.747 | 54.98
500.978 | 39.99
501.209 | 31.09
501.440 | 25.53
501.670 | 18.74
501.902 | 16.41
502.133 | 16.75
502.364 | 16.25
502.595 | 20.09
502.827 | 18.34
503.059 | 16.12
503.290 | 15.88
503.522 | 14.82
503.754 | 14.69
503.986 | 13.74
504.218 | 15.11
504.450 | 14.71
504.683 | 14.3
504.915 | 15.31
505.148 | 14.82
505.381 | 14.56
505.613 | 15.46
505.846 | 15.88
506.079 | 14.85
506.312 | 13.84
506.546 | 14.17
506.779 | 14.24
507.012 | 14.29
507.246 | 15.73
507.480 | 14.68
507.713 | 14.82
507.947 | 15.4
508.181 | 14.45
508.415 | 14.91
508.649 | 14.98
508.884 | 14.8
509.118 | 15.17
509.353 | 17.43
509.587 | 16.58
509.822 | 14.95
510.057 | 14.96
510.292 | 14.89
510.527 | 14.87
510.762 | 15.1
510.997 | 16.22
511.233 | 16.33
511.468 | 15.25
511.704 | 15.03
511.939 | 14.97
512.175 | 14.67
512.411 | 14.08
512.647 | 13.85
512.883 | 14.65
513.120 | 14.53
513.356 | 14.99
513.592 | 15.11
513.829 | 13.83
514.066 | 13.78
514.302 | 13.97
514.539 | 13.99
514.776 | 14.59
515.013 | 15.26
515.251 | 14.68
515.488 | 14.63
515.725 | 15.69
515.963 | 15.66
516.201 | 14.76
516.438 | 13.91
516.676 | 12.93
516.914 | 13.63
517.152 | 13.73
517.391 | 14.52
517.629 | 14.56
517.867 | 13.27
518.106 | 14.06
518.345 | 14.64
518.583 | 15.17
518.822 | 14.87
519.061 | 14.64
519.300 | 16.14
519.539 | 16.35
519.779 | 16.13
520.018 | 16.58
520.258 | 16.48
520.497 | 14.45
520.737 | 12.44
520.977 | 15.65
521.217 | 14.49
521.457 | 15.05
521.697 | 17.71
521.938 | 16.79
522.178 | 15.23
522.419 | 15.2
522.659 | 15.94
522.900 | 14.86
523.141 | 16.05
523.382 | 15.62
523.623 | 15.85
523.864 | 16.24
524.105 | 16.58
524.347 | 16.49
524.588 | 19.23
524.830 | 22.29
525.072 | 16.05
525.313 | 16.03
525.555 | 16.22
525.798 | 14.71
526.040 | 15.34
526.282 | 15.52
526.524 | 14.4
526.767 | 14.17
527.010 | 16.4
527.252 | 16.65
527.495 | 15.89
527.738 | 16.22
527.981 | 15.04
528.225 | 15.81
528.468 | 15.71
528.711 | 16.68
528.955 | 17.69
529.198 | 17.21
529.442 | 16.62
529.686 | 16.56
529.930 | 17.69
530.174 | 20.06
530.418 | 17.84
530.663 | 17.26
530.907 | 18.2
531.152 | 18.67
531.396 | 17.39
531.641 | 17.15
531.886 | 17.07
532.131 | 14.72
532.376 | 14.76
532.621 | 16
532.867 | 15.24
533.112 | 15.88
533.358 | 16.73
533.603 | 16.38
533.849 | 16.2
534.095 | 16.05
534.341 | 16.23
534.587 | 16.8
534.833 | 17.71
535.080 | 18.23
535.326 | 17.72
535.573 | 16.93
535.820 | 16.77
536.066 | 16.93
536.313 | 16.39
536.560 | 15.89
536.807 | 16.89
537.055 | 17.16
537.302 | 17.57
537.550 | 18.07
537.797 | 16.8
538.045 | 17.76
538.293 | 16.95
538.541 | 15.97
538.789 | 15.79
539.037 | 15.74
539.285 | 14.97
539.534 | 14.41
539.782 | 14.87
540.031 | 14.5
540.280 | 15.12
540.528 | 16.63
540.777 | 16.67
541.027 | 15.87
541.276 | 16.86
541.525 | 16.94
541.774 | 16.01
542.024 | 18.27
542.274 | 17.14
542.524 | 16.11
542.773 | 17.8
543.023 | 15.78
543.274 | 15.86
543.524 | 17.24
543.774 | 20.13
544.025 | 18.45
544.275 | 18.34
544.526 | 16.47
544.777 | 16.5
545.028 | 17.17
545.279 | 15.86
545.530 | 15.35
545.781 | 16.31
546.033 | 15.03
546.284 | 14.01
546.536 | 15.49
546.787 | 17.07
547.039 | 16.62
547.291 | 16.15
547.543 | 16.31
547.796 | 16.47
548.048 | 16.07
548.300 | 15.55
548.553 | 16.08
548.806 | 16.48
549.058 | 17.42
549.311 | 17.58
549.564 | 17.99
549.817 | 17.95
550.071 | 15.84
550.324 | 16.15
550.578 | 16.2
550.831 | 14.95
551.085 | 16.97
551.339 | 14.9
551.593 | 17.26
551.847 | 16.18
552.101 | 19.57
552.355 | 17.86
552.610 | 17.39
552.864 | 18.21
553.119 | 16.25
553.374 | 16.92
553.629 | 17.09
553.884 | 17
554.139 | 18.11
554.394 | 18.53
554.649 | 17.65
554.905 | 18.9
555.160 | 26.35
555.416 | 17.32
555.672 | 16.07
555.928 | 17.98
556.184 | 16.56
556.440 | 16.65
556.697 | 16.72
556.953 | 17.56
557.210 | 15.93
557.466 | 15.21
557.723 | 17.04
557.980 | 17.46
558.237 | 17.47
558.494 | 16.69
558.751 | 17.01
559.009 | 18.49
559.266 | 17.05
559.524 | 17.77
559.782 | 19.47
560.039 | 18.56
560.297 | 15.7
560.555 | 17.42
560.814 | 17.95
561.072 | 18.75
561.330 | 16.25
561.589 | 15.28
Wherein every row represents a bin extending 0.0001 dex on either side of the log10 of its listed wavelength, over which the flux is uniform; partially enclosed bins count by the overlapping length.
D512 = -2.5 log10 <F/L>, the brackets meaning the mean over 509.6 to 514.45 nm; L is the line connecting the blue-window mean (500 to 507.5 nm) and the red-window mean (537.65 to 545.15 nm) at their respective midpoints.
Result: 0.291 mag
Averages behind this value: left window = 20.2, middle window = 14.8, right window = 16.6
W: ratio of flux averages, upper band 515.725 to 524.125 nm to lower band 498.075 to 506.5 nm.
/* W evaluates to 0.8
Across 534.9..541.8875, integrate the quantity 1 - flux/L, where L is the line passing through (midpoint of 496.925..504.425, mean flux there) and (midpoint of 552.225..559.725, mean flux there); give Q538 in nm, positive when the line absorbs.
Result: 0.824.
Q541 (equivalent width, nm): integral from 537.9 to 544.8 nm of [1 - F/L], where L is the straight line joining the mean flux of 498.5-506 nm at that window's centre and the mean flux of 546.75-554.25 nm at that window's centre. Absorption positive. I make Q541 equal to 0.40 nm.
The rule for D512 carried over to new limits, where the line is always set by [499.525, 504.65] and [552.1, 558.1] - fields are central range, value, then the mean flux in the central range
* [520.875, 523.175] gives 0.32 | 15.7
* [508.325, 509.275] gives 0.43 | 15.1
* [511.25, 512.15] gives 0.41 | 15.2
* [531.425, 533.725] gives 0.24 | 16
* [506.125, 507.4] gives 0.49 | 14.5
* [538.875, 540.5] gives 0.27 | 15.1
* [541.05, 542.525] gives 0.13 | 16.9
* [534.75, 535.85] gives 0.13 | 17.5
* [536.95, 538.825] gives 0.14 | 17.1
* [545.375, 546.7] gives 0.21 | 15.3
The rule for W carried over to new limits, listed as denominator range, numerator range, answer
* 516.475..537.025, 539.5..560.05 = 1.05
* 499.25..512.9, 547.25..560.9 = 0.95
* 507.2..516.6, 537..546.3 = 1.11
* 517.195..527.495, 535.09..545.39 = 1.06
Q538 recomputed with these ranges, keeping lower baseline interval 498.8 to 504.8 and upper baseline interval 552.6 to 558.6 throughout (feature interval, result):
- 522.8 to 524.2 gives 0.31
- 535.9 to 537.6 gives 0.20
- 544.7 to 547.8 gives 0.40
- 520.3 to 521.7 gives 0.39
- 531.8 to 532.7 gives 0.18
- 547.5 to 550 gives 0.19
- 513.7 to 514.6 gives 0.31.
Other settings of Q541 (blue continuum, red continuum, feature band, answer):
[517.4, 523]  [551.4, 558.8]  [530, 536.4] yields -0.325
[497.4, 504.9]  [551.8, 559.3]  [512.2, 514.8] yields 0.747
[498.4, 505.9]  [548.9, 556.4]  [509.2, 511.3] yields 0.474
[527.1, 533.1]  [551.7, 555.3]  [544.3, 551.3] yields 0.624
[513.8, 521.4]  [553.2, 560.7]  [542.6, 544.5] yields -0.108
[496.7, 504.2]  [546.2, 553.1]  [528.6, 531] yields 0.108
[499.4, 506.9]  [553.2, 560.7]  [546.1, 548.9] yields 0.327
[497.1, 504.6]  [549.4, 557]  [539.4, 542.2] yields 0.341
